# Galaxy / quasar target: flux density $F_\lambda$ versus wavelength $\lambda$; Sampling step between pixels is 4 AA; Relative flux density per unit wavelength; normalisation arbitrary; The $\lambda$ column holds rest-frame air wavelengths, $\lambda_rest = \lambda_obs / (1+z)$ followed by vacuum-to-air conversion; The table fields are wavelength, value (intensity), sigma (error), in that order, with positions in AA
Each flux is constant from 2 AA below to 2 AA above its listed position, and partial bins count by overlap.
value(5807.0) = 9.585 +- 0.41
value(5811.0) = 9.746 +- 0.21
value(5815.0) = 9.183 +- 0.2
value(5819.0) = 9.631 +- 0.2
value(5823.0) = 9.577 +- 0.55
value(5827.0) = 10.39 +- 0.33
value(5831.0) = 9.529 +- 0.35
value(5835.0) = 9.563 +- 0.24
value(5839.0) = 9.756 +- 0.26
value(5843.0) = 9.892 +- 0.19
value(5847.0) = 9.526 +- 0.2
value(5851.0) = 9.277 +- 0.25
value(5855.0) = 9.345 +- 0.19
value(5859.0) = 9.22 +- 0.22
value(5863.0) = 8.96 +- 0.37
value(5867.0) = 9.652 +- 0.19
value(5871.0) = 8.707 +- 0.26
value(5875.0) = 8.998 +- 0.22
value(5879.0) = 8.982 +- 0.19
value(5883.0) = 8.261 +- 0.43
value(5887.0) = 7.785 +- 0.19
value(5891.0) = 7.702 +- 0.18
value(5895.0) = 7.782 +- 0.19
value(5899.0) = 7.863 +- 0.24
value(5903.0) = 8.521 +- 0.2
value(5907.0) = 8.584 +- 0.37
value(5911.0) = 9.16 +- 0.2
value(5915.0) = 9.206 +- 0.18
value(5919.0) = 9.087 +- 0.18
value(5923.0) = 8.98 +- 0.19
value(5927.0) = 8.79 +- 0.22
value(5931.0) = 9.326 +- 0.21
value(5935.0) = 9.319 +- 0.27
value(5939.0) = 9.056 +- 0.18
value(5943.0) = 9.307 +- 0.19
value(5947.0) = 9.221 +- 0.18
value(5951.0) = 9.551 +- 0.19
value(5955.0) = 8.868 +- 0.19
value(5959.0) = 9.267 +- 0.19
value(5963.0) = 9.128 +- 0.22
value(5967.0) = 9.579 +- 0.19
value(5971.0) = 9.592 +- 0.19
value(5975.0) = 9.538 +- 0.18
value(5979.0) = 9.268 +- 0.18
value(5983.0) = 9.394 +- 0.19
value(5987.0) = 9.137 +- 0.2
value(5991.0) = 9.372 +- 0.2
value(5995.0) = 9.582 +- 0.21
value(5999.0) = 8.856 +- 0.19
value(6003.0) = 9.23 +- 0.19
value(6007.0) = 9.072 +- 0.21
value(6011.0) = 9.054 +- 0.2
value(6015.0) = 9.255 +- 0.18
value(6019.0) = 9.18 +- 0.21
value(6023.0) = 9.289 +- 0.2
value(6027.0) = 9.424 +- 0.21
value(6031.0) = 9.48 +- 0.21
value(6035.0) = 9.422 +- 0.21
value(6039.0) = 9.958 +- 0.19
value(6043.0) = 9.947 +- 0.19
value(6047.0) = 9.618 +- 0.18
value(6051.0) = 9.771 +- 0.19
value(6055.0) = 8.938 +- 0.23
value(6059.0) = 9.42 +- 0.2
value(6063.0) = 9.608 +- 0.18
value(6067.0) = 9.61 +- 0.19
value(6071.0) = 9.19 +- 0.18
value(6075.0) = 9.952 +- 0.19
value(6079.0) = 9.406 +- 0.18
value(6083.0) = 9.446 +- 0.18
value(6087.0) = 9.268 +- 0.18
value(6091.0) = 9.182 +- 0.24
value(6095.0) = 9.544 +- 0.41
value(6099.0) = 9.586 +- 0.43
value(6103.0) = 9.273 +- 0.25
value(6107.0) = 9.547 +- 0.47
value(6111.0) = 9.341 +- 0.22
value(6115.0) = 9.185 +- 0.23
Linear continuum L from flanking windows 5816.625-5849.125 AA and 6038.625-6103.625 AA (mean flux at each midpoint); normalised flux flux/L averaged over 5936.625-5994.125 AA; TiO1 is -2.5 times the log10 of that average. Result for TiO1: 0.034 mag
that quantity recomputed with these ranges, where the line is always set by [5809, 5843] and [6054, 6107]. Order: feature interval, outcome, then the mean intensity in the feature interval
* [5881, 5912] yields 0.18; 8.18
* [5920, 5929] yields 0.08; 8.91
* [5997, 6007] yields 0.05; 9.05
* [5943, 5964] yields 0.04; 9.22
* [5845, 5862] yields 0.04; 9.32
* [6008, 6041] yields 0.01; 9.37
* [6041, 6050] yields -0.04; 9.78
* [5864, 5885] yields 0.08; 8.92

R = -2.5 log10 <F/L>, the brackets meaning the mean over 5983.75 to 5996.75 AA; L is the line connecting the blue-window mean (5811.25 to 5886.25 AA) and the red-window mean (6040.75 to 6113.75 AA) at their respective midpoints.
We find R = 0.007 mag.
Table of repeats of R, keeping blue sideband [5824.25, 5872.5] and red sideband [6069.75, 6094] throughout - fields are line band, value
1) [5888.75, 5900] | 0.215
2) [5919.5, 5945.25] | 0.040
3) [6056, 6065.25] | -0.003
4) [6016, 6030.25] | 0.015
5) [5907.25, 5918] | 0.046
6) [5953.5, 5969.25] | 0.027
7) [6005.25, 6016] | 0.038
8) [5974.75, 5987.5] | 0.014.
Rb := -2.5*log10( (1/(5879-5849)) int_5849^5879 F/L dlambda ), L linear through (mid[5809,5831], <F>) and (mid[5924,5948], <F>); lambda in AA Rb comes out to 0.04 mag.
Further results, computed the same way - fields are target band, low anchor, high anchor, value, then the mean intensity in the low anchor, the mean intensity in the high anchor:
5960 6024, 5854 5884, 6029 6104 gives 0.01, 9.03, 9.51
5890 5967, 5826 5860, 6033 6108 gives 0.08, 9.6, 9.51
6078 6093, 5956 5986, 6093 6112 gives 0.02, 9.37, 9.46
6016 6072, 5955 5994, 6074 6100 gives -0.01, 9.34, 9.46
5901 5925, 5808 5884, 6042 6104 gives 0.06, 9.4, 9.48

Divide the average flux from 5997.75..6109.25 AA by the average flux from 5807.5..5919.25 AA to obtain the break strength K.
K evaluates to 1.04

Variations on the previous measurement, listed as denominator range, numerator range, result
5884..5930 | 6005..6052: 1.11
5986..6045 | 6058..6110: 1.01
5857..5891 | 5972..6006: 1.06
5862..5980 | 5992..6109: 1.05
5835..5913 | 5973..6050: 1.06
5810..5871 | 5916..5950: 0.96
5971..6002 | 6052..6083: 1.01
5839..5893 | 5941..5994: 1.04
